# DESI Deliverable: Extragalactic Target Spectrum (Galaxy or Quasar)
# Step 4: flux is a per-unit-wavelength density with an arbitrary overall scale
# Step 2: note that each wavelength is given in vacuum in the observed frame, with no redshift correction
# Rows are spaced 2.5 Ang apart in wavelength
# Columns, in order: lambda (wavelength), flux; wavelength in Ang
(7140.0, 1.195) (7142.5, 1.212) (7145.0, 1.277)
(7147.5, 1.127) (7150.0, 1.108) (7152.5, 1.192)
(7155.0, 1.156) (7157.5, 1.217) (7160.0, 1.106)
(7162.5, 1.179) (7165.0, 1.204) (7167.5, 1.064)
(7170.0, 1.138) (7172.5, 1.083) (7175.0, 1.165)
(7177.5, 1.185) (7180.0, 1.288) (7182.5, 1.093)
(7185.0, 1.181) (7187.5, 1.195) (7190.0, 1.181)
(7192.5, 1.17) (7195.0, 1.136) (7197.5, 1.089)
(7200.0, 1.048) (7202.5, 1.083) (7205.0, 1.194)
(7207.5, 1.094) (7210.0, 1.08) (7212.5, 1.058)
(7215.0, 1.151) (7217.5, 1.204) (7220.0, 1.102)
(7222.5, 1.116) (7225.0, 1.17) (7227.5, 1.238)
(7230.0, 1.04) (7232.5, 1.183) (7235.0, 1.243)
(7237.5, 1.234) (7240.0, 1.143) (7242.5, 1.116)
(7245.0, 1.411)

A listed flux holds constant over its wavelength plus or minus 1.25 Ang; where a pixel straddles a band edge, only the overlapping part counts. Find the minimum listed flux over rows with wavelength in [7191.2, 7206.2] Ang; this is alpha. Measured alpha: 1.048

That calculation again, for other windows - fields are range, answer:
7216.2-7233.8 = 1.04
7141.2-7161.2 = 1.106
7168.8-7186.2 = 1.083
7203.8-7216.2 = 1.058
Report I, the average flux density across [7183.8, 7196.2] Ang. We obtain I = 1.17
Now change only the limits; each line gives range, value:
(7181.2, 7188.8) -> 1.16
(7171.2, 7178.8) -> 1.15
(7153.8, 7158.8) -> 1.19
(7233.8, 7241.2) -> 1.21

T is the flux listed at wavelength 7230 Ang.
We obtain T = 1.04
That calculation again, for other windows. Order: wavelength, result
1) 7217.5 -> 1.204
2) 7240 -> 1.143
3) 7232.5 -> 1.183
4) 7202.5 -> 1.083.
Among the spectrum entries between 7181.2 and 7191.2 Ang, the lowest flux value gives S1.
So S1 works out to 1.093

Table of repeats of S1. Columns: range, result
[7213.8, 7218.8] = 1.151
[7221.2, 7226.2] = 1.116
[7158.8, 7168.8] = 1.064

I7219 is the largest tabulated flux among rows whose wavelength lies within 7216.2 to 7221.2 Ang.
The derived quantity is 1.204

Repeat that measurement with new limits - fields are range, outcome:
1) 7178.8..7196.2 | 1.288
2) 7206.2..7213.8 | 1.094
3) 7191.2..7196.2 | 1.17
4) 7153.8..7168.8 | 1.217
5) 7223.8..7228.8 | 1.238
